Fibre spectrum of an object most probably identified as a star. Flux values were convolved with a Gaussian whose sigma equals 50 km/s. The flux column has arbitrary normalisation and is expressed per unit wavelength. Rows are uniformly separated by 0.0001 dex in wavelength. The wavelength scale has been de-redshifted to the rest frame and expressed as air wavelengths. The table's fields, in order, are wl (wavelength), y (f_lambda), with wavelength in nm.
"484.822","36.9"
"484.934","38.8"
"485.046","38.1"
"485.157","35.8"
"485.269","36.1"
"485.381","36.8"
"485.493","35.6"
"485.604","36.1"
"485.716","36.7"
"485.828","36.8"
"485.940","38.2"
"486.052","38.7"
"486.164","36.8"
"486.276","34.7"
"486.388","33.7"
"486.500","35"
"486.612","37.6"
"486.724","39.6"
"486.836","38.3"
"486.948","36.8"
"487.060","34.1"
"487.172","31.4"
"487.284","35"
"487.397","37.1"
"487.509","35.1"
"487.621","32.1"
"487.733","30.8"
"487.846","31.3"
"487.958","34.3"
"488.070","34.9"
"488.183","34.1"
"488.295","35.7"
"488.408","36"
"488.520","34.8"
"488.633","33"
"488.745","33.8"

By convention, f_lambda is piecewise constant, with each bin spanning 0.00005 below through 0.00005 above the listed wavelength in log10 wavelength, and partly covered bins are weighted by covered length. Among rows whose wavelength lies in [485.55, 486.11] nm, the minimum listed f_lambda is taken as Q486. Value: 36.1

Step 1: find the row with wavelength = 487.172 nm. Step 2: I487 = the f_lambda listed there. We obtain 31.4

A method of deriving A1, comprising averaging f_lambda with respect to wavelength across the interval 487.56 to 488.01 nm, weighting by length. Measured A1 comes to 32.2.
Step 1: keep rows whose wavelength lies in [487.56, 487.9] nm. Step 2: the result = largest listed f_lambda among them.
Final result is 32.1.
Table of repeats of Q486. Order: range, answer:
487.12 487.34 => 31.4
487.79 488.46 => 31.3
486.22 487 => 33.7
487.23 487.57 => 35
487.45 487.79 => 30.8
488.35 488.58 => 34.8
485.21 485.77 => 35.6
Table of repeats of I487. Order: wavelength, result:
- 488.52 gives 34.8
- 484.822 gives 36.9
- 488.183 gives 34.1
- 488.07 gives 34.9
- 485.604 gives 36.1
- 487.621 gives 32.1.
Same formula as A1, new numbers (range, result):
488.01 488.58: 35.1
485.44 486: 36.7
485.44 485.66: 36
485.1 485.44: 36.2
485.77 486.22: 37.6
